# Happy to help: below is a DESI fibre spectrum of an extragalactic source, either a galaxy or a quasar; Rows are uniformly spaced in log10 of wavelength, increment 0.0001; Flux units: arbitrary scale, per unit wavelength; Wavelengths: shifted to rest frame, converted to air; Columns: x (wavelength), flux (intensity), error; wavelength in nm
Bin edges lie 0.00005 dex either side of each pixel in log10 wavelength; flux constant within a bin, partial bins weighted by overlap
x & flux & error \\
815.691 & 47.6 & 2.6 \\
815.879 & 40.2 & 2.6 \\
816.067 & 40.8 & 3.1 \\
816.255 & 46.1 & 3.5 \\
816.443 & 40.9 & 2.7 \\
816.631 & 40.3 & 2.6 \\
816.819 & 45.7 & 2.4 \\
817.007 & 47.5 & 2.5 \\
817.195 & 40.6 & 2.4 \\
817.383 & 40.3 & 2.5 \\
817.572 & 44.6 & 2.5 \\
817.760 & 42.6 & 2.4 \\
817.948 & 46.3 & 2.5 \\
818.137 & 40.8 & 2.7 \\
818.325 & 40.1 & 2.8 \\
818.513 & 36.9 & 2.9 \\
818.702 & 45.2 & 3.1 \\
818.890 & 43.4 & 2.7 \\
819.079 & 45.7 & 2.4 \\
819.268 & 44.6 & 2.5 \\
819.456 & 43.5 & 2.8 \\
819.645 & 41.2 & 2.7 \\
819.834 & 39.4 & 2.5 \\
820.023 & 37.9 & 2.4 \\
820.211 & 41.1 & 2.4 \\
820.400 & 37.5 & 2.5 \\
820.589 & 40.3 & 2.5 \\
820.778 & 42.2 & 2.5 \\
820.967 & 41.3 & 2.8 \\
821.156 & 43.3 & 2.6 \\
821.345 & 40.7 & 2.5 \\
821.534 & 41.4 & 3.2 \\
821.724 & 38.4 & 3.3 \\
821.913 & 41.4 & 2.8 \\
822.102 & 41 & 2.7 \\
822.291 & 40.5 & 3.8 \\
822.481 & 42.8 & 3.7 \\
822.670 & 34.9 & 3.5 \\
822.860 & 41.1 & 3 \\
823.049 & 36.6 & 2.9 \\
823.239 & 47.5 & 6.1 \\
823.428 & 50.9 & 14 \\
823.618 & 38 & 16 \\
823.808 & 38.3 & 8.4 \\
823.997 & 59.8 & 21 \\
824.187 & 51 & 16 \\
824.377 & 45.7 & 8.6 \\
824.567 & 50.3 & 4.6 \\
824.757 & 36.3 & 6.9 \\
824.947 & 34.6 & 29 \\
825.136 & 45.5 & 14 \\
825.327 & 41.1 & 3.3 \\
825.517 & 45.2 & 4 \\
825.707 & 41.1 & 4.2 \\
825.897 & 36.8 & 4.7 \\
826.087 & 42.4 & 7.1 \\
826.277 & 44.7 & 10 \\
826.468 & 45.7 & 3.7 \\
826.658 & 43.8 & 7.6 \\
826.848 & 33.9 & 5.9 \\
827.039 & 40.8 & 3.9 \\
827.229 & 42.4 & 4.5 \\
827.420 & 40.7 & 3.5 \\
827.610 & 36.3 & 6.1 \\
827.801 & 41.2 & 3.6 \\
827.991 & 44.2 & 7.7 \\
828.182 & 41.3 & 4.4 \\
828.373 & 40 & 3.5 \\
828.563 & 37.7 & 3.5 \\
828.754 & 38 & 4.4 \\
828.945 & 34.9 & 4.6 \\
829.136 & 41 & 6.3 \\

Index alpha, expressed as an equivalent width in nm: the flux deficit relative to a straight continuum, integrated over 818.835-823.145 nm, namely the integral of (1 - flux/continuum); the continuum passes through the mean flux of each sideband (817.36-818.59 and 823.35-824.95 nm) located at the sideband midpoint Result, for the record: 0.27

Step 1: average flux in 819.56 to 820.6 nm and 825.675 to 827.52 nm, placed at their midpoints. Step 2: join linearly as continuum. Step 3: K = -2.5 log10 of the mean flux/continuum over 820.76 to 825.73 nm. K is -0.06 mag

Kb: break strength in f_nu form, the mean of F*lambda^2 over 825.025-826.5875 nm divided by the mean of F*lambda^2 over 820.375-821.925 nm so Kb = 1.06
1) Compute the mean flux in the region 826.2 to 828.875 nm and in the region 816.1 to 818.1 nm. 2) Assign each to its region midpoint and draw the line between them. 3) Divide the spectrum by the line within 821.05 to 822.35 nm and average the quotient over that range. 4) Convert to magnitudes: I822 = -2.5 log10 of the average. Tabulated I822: 0.03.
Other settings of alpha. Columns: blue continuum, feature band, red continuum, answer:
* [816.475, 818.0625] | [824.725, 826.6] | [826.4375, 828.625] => -0.02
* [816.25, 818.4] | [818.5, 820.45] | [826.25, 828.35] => 0.03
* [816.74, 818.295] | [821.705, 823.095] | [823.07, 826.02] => 0.13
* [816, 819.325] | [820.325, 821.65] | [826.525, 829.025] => 0.03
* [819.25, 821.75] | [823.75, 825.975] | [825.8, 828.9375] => -0.18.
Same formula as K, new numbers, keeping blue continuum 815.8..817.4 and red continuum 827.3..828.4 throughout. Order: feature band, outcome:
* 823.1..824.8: -0.126 mag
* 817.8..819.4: -0.016 mag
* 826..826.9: -0.041 mag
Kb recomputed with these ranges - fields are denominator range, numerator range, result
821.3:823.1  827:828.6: 1.03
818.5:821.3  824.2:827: 1.03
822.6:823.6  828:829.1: 0.94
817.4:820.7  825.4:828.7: 1.00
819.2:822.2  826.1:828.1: 1.03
